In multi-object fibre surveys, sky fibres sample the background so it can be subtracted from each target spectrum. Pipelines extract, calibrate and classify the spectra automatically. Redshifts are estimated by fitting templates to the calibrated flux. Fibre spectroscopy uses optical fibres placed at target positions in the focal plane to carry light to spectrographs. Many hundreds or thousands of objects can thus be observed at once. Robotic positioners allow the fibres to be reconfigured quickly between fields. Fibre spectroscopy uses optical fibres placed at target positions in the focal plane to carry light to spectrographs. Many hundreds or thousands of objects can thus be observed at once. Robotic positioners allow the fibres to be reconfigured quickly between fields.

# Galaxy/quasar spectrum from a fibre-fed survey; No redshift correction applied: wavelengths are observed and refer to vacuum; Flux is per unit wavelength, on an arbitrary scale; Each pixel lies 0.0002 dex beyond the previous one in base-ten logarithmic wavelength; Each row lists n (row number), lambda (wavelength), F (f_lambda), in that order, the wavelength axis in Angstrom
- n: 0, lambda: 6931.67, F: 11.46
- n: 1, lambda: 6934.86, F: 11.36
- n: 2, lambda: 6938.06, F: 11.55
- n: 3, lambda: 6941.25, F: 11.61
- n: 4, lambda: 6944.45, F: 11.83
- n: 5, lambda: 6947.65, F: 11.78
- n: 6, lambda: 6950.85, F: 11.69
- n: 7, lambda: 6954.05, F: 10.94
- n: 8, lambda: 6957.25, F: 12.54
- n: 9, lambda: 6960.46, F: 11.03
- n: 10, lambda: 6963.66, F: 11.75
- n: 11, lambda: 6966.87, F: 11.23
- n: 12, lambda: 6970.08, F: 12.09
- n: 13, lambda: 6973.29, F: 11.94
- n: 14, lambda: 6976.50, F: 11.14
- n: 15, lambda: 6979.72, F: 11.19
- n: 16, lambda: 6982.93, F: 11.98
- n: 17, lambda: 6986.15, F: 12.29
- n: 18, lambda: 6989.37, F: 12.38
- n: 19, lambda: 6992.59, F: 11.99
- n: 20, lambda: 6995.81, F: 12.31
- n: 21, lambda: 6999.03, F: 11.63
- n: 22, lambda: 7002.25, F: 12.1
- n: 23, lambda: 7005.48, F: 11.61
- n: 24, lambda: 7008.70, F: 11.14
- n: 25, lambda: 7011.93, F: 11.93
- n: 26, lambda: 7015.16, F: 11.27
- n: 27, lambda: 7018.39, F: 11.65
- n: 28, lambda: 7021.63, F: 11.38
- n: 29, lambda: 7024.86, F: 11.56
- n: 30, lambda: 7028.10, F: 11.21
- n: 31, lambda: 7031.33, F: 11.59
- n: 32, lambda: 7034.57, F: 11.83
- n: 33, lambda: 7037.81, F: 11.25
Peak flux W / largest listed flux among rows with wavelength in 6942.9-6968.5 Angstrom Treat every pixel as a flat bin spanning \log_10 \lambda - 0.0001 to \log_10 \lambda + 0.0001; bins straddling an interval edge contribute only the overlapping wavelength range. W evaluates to 12.54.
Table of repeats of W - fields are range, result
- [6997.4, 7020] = 12.1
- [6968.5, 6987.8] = 12.29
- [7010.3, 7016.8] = 11.93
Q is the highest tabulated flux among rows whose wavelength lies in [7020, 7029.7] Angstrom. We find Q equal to 11.56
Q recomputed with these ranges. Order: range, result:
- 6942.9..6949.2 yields 11.83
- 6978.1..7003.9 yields 12.38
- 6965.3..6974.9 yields 12.09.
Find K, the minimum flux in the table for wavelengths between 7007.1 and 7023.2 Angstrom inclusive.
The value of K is 11.14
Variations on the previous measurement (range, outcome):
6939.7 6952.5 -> 11.61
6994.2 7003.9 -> 11.63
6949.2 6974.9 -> 10.94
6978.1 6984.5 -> 11.19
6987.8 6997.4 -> 11.99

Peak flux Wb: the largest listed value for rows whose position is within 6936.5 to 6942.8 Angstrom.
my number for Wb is 11.61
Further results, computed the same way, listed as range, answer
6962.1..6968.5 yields 11.75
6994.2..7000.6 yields 12.31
